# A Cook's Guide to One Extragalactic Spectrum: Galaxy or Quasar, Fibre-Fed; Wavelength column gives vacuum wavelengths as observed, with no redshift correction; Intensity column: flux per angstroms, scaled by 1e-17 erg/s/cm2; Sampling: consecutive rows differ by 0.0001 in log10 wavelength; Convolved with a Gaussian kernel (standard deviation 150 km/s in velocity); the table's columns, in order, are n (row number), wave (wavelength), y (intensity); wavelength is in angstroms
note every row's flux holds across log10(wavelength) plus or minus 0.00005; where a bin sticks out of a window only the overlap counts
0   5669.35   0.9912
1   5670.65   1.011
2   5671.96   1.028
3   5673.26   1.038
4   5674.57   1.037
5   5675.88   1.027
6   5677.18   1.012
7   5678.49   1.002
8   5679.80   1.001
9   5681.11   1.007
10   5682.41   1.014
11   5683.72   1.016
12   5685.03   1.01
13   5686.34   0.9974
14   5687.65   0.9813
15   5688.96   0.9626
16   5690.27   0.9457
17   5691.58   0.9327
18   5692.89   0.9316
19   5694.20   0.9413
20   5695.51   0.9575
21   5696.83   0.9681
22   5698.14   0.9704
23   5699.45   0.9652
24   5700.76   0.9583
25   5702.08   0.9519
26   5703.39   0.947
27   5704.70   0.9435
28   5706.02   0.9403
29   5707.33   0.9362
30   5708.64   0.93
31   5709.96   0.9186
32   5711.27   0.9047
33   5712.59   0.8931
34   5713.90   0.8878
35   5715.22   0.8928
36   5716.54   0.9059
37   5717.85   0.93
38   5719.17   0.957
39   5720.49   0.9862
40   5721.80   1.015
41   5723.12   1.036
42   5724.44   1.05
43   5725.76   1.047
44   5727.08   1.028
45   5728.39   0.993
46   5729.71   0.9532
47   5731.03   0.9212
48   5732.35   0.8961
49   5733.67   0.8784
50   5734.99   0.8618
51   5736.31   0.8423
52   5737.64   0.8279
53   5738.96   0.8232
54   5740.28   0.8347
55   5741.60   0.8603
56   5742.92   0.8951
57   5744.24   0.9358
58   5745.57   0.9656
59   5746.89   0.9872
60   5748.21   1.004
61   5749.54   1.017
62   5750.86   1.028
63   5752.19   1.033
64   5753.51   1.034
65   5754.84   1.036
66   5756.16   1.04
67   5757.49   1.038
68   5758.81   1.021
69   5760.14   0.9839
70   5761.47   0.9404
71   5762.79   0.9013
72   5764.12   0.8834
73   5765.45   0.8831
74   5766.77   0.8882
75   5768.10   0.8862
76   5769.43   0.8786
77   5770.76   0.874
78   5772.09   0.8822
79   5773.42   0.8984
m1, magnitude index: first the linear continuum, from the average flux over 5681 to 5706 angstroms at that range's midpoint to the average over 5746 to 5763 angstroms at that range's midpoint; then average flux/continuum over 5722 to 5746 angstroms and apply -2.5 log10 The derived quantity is 0.08 mag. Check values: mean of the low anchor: 0.967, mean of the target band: 0.926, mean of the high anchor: 1.01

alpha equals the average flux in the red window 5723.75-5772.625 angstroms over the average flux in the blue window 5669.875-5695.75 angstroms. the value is 0.9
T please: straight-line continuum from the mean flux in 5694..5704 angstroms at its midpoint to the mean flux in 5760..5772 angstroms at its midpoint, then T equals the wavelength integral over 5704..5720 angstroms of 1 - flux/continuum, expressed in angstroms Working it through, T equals 0.4 angstroms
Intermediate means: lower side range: 0.958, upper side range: 0.898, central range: 0.921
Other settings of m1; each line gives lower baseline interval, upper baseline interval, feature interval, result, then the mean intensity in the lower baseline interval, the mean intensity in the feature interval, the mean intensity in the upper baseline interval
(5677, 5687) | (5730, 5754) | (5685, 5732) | 0.01 mag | 1.01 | 0.957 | 0.924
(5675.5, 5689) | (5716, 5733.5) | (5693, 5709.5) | 0.05 mag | 1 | 0.95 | 0.976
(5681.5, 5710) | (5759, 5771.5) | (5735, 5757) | -0.03 mag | 0.961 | 0.946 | 0.906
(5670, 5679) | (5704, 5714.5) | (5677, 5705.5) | 0.00 mag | 1.02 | 0.972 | 0.92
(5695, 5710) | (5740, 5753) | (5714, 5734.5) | -0.01 mag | 0.95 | 0.963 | 0.961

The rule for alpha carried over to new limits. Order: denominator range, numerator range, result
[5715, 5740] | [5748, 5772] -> 1.03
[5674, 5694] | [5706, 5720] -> 0.93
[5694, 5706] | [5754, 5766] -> 1.02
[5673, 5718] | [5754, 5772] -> 0.98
